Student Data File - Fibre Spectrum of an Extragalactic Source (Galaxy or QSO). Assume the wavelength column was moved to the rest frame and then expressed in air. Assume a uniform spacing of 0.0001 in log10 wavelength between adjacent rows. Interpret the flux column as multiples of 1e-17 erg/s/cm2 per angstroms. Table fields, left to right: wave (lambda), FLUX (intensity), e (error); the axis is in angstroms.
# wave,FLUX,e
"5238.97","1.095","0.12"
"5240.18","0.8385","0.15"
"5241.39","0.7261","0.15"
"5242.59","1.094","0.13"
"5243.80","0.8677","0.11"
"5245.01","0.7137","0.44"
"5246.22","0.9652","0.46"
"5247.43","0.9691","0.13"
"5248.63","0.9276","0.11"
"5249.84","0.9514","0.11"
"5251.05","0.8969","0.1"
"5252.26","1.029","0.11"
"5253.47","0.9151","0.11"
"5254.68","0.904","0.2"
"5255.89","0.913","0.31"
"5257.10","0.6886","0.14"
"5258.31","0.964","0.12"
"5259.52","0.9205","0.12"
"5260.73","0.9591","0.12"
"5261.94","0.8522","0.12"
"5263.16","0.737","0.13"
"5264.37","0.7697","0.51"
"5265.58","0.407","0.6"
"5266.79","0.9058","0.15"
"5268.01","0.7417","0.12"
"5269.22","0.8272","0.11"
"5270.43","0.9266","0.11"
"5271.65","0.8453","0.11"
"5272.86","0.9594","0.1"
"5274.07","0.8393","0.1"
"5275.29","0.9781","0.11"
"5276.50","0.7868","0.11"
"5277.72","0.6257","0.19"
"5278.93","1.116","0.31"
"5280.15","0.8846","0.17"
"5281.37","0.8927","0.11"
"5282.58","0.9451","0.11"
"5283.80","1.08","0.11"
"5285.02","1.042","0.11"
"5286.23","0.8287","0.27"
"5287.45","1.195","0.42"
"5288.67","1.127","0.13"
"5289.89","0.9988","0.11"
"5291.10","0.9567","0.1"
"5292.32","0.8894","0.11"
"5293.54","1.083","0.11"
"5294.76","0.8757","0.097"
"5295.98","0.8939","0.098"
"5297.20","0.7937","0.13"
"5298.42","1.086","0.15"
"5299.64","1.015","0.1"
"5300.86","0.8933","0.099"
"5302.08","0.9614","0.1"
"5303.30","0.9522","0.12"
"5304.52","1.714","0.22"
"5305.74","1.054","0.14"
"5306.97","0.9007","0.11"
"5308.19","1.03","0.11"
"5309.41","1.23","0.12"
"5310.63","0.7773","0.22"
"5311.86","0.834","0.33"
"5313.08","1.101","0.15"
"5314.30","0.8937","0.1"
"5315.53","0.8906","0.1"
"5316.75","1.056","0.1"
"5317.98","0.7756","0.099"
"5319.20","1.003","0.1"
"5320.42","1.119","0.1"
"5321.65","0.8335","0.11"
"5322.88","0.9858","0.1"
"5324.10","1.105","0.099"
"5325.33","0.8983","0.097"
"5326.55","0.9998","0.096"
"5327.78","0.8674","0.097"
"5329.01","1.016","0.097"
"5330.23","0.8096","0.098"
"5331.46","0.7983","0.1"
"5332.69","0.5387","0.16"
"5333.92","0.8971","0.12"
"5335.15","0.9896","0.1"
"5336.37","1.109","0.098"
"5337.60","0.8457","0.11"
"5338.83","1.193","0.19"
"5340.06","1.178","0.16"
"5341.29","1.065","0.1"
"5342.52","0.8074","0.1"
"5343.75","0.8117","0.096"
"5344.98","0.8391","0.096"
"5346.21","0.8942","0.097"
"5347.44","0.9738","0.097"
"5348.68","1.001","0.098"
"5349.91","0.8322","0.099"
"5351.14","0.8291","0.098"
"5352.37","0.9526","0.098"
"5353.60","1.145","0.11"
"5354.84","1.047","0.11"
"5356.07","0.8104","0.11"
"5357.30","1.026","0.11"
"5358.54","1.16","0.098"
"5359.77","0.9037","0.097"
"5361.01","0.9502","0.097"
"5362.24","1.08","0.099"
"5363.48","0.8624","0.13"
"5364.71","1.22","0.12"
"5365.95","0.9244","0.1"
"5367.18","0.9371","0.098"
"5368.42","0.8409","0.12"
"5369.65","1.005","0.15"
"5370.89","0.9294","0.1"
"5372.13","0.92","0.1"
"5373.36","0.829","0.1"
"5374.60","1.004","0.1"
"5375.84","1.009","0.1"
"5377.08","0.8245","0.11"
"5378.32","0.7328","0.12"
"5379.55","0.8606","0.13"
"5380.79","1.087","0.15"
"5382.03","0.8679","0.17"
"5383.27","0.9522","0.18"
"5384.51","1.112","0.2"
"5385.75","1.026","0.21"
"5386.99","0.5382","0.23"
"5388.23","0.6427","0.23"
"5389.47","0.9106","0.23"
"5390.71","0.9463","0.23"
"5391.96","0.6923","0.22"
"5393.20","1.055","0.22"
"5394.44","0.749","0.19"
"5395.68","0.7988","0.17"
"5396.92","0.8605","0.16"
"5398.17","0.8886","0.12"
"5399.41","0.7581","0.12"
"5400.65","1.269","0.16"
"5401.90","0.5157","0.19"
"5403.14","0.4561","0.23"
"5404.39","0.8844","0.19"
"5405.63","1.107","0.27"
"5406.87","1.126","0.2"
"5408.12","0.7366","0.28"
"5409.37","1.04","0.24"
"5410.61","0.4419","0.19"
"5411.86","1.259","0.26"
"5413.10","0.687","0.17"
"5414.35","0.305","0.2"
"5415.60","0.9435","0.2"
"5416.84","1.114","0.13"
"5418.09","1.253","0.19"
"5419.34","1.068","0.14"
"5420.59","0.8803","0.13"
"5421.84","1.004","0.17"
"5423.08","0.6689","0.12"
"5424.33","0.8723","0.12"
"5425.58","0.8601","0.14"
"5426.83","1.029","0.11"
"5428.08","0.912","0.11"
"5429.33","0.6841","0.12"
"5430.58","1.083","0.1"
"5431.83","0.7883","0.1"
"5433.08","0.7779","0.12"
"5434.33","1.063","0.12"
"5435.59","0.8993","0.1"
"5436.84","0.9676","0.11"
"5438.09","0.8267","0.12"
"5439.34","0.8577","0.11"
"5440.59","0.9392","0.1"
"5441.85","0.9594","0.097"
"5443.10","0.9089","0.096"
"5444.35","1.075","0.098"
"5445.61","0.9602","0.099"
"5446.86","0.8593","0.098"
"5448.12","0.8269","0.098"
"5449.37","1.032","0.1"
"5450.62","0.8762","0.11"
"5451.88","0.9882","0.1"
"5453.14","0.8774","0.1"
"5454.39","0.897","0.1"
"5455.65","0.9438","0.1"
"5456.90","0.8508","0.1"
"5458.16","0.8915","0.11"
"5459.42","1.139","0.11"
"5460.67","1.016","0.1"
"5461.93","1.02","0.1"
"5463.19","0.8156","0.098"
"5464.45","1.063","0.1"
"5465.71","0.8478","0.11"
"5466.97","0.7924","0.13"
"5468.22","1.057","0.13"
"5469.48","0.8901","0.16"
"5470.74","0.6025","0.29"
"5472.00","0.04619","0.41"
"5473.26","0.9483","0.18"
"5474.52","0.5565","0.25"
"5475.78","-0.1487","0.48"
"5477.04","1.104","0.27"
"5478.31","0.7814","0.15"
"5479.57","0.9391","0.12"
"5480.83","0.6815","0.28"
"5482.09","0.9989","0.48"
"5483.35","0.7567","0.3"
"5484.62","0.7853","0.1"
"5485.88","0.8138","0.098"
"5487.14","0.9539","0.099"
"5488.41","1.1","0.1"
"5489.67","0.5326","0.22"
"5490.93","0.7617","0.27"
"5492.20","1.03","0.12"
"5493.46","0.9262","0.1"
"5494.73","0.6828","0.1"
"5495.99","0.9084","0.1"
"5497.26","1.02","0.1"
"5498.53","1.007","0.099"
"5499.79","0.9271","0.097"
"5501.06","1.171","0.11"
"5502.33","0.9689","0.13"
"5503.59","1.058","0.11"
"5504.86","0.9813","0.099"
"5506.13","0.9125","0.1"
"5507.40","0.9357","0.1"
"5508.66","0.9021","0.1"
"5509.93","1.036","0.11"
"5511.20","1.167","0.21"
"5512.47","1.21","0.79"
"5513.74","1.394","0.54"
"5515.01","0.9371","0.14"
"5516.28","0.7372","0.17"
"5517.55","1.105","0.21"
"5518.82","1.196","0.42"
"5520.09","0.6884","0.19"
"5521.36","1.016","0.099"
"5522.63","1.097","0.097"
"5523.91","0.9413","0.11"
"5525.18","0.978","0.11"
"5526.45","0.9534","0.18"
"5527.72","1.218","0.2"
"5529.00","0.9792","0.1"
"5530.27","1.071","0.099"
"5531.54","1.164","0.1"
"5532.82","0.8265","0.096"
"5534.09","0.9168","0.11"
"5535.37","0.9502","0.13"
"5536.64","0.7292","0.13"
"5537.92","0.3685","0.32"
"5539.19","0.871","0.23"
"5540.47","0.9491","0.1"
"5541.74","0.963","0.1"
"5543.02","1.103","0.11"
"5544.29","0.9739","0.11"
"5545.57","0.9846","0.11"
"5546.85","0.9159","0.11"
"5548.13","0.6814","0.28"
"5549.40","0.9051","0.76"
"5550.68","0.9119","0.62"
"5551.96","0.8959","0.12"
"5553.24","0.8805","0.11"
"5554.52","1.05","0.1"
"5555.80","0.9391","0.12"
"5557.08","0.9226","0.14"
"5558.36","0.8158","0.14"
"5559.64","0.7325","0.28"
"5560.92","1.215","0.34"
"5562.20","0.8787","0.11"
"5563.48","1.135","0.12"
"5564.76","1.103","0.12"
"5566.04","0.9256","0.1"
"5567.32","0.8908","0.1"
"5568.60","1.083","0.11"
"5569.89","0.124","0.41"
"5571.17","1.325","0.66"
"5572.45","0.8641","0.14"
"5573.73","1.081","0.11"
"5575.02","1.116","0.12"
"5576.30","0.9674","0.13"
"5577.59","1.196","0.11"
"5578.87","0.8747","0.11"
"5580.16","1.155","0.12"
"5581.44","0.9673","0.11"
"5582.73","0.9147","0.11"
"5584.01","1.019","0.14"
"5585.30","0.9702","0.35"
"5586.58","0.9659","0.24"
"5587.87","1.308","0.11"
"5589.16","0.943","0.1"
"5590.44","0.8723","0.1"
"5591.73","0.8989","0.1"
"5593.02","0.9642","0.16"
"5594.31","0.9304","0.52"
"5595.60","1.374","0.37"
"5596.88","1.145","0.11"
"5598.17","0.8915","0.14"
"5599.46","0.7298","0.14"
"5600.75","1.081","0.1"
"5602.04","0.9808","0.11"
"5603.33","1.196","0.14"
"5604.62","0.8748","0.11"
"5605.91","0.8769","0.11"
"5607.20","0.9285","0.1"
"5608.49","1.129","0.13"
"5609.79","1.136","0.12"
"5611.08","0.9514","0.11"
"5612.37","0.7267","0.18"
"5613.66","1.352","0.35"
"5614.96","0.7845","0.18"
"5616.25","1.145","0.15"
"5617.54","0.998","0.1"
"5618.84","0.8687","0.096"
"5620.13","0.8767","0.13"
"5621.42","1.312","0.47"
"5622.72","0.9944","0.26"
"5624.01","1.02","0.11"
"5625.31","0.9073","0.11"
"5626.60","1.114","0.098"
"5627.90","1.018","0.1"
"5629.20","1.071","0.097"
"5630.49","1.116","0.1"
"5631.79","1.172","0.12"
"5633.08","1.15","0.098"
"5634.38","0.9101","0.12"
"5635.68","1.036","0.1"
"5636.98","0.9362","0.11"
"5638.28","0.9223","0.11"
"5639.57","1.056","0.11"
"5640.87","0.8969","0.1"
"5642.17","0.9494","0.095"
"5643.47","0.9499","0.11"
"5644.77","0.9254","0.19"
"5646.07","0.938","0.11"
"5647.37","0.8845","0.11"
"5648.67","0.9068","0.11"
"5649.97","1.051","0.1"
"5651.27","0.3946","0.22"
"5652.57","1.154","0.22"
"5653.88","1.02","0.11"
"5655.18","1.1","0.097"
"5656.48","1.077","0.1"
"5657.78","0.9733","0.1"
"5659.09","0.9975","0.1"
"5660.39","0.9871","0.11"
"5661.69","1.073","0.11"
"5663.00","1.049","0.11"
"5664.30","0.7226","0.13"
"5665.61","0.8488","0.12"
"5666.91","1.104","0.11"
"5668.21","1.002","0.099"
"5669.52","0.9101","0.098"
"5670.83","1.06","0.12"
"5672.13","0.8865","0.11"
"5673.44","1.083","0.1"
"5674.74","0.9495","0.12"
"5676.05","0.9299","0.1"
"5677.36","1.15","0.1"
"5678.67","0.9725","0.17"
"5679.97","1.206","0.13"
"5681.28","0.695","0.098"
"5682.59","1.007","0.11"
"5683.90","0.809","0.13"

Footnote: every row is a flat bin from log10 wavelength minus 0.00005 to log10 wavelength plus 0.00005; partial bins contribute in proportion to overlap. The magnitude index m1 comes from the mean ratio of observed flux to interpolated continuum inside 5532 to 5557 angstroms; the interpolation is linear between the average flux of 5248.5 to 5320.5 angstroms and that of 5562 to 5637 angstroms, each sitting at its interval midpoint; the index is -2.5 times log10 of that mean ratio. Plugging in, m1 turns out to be 0.12 mag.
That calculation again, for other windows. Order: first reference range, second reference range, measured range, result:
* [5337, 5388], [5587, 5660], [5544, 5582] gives 0.040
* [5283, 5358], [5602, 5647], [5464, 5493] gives 0.261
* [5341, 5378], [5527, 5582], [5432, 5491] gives 0.110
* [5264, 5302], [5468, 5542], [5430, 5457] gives -0.024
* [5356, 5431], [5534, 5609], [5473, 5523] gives 0.023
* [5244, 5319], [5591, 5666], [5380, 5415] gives 0.125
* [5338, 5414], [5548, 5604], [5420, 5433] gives 0.065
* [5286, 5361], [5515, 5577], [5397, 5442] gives 0.084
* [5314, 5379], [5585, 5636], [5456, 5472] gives 0.110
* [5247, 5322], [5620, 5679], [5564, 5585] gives 0.004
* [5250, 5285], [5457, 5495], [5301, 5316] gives -0.190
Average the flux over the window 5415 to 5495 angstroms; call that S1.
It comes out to 0.875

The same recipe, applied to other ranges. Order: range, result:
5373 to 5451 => 0.889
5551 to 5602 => 0.978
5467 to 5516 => 0.876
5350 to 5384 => 0.951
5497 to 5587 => 0.969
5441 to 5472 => 0.907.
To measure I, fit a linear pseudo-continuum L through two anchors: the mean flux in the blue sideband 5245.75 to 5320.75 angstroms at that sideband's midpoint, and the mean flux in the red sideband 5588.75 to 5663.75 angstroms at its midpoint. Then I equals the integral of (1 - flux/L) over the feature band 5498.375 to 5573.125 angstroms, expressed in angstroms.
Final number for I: 1.6 angstroms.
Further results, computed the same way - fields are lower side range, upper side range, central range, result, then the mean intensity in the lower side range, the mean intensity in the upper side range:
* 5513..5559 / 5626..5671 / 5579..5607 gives -0.99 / 0.946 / 0.984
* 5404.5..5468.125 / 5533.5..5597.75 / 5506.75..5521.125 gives -1.35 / 0.918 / 0.953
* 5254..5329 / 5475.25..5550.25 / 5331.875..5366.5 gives -0.93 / 0.937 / 0.926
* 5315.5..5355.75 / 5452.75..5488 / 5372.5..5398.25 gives 0.62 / 0.943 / 0.82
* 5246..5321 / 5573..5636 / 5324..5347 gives 0.59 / 0.937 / 1.02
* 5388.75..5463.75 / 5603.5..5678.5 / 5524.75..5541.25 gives 0.40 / 0.898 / 0.99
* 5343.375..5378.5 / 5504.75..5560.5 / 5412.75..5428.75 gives 0.88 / 0.945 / 0.953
